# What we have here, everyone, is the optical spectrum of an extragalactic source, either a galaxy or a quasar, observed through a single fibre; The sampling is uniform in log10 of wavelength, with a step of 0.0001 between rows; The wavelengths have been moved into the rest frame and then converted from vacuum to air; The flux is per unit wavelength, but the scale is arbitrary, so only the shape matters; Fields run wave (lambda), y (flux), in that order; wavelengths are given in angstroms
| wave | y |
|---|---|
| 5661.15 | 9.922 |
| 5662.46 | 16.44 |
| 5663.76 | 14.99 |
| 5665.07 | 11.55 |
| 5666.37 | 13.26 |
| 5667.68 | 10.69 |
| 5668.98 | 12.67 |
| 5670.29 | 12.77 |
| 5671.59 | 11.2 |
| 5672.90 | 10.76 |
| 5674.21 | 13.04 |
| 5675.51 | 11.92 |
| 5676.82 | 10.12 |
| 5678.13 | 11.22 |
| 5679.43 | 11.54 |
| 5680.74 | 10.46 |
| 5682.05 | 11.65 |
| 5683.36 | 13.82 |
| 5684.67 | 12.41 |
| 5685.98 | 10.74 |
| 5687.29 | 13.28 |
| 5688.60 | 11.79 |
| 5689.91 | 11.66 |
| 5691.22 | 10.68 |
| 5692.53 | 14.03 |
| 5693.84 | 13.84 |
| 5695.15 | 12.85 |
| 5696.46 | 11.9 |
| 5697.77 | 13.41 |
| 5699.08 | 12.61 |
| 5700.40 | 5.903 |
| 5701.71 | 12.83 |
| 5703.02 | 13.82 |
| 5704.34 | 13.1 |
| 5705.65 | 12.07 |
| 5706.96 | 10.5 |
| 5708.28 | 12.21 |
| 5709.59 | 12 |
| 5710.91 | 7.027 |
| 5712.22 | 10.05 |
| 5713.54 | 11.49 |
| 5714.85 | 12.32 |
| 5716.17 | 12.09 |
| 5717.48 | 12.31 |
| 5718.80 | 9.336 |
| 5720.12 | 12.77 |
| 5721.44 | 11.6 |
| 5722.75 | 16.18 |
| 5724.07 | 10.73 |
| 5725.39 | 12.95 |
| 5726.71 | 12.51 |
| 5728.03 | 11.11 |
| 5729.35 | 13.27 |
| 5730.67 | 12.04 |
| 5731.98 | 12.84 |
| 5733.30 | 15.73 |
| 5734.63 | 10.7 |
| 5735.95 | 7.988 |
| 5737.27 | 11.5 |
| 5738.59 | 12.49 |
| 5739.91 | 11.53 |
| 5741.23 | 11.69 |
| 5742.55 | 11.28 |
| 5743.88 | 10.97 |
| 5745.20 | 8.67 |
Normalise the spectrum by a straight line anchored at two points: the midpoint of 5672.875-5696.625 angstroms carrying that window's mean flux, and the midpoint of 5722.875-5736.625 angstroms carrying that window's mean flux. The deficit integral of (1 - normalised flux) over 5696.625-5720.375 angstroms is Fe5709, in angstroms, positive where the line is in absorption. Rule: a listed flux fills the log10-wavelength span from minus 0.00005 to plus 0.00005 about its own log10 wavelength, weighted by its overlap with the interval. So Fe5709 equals 1.3 angstroms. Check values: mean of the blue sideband 12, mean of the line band 11.4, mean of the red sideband 12.1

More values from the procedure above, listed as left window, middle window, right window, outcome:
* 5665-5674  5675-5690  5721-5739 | 0.3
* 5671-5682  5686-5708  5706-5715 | -2.3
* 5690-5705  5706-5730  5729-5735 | 1.9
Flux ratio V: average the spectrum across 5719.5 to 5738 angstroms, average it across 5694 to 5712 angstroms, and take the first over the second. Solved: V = 1.06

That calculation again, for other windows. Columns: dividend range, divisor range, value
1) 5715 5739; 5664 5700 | 1.00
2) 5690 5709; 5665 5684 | 1.03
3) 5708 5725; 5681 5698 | 0.93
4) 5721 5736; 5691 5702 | 1.04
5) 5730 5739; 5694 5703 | 1.00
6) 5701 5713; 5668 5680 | 0.98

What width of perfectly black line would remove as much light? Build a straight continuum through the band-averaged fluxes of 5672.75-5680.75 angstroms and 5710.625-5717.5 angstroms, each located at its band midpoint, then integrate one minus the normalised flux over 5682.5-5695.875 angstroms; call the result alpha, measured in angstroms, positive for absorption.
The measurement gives -1.5 angstroms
